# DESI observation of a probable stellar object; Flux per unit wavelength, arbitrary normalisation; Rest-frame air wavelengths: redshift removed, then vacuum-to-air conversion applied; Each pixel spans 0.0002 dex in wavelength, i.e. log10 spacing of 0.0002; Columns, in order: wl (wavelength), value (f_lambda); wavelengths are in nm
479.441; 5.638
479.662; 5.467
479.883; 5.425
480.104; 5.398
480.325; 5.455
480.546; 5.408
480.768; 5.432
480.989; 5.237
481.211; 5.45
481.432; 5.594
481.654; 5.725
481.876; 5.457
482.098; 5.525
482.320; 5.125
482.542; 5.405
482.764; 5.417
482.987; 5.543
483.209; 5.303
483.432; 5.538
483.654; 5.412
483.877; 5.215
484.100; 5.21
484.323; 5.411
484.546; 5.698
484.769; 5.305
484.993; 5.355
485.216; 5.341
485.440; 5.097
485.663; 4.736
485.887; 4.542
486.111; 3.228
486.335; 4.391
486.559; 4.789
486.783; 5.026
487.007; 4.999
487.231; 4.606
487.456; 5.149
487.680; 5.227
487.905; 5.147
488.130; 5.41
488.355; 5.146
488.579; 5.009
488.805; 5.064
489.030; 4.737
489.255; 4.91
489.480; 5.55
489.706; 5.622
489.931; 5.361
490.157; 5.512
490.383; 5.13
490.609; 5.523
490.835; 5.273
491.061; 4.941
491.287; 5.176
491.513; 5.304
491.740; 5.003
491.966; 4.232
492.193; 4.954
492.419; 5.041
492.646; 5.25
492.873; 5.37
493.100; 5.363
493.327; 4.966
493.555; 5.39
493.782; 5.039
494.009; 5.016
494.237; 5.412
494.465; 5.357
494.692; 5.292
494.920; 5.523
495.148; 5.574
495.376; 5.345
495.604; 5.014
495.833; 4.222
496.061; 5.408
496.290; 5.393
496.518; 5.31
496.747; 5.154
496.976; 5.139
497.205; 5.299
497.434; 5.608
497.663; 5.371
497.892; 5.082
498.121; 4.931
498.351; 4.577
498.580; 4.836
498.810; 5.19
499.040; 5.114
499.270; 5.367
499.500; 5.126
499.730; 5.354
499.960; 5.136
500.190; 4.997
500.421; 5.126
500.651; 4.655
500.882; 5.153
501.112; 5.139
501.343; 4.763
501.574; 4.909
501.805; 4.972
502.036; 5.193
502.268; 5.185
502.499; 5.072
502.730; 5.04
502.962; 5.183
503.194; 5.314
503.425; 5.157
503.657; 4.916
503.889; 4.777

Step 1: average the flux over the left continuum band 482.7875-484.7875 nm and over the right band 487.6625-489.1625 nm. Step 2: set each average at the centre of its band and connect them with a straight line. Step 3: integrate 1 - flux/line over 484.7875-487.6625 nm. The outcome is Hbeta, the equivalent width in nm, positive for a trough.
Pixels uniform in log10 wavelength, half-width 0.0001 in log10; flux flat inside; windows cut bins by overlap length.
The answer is 0.24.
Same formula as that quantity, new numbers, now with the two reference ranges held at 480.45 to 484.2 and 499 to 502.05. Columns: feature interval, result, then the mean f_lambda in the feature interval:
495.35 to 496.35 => 0.023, 5.03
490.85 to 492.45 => 0.083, 4.97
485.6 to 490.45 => 0.304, 4.97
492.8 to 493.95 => -0.002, 5.21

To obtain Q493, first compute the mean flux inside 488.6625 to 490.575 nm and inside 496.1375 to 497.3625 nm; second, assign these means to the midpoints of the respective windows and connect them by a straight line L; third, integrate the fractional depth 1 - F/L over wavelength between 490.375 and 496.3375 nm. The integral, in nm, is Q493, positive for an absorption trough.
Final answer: 0.11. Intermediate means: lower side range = 5.24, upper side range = 5.27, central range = 5.17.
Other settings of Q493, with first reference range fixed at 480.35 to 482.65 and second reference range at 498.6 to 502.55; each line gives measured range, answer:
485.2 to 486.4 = 0.19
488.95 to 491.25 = 0.01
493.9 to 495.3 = -0.05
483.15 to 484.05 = 0.01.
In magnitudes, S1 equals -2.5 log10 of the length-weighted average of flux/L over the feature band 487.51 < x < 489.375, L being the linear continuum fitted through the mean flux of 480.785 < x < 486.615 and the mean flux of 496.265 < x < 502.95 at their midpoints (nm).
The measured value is 0.02 mag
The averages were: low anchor 5.2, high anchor 5.11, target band 5.09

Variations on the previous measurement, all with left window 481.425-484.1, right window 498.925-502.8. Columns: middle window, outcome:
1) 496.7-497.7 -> -0.04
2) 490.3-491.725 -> 0.01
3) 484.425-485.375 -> 0.00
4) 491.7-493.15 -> 0.05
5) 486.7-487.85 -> 0.07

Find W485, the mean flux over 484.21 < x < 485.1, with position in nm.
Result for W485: 5.44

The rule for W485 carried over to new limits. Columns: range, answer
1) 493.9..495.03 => 5.32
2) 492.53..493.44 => 5.24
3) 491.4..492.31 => 4.88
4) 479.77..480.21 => 5.41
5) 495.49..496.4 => 5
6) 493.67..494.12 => 5.03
